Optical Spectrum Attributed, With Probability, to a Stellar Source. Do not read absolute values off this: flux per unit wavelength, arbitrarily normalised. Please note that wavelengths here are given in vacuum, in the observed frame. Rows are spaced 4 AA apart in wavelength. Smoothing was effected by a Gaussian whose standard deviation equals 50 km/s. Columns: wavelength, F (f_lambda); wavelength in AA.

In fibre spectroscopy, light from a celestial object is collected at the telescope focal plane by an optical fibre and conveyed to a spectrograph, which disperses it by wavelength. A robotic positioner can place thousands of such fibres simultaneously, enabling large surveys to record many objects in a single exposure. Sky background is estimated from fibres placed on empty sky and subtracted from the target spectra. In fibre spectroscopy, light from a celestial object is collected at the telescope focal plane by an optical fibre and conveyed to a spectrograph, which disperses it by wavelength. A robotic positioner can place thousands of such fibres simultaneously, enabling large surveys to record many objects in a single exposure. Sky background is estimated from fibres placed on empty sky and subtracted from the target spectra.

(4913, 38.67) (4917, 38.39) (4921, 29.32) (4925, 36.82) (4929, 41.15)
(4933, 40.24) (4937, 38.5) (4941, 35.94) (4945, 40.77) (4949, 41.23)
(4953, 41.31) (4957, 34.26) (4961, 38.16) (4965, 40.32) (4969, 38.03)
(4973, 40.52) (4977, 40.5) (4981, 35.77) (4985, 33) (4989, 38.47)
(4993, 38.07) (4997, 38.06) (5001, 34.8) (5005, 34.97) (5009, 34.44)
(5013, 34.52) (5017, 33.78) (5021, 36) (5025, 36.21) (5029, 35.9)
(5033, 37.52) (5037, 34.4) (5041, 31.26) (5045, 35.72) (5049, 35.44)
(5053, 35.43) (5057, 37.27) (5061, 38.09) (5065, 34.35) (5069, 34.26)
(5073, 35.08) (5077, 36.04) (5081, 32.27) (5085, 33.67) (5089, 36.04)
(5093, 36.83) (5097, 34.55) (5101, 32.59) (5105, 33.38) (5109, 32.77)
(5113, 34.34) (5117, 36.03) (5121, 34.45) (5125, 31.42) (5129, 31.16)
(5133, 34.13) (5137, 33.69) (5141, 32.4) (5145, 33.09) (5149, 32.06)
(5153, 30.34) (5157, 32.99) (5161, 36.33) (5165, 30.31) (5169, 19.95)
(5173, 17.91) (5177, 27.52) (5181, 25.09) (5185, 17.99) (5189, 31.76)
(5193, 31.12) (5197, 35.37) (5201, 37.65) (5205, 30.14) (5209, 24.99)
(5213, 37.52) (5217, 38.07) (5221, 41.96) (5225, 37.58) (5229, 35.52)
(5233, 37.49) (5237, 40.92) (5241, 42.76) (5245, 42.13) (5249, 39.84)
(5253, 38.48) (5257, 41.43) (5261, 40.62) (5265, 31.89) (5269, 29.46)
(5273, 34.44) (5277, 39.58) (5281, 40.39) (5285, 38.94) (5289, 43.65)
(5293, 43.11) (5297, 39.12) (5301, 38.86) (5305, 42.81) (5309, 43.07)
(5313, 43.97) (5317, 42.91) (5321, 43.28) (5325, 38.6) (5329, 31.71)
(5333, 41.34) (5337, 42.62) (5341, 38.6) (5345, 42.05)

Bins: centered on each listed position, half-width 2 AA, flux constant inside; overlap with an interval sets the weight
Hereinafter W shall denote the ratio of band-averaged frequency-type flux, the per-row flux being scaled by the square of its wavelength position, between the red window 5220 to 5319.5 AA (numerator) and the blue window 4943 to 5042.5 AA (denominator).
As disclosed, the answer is 1.20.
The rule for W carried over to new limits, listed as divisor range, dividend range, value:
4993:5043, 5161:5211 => 0.84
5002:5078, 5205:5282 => 1.15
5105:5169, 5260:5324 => 1.29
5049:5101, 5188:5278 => 1.10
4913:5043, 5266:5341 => 1.22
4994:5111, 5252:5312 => 1.22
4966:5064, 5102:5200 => 0.90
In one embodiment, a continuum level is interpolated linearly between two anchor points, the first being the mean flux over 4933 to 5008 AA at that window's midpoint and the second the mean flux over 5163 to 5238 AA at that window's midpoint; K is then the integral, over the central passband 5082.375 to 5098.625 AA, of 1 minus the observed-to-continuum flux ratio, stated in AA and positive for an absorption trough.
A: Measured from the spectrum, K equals -0.31 AA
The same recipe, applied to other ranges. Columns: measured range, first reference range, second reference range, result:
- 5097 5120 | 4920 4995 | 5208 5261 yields 2.71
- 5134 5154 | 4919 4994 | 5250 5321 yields 3.32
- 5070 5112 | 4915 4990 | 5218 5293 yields 4.46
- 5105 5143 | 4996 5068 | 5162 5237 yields -0.24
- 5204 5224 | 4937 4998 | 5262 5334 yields 2.11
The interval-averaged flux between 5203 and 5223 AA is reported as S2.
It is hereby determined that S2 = 34.5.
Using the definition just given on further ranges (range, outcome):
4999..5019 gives 34.5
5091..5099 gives 35.7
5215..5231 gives 38.3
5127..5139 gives 33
